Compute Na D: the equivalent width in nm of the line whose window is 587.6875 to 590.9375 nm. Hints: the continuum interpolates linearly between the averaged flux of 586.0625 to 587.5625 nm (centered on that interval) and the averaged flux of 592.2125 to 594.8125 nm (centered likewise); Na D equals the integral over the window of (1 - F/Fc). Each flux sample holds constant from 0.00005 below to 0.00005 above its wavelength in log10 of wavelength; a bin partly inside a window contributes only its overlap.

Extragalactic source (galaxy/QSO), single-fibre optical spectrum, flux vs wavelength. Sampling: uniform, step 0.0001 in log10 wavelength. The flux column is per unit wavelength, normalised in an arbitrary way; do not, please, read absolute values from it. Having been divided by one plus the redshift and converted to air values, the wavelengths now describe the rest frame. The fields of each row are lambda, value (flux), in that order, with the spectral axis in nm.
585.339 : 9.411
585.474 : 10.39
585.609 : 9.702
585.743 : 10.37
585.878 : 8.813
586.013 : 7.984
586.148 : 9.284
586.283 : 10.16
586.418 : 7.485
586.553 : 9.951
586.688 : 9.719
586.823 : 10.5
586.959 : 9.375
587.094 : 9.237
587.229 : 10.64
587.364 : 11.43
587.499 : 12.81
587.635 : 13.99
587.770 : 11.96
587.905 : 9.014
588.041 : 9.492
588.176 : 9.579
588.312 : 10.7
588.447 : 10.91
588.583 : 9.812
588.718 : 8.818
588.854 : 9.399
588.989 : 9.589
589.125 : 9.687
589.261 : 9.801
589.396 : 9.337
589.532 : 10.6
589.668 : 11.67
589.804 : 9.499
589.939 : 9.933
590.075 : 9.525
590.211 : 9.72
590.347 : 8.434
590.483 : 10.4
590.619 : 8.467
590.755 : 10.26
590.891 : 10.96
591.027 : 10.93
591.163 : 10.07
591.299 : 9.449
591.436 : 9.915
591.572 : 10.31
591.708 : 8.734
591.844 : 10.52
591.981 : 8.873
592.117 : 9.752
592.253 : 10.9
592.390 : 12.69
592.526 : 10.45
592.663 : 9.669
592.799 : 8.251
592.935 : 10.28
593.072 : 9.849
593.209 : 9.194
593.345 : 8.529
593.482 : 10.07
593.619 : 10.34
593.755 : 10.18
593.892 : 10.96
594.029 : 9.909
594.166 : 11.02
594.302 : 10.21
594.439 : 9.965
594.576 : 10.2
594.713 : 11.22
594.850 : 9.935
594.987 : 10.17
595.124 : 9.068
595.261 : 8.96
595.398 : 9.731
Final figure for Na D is 0.06 nm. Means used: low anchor 10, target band 9.91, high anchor 10.2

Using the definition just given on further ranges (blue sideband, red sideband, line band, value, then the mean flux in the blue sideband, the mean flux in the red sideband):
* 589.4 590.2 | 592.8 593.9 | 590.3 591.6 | 0.01 nm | 10.1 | 9.77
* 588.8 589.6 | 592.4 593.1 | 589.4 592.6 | -0.07 nm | 9.74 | 9.95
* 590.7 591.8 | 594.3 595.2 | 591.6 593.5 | 0.05 nm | 10.1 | 10.1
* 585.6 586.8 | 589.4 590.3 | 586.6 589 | -0.19 nm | 9.31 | 10.1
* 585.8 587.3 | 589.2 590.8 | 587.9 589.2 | -0.01 nm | 9.39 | 9.8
